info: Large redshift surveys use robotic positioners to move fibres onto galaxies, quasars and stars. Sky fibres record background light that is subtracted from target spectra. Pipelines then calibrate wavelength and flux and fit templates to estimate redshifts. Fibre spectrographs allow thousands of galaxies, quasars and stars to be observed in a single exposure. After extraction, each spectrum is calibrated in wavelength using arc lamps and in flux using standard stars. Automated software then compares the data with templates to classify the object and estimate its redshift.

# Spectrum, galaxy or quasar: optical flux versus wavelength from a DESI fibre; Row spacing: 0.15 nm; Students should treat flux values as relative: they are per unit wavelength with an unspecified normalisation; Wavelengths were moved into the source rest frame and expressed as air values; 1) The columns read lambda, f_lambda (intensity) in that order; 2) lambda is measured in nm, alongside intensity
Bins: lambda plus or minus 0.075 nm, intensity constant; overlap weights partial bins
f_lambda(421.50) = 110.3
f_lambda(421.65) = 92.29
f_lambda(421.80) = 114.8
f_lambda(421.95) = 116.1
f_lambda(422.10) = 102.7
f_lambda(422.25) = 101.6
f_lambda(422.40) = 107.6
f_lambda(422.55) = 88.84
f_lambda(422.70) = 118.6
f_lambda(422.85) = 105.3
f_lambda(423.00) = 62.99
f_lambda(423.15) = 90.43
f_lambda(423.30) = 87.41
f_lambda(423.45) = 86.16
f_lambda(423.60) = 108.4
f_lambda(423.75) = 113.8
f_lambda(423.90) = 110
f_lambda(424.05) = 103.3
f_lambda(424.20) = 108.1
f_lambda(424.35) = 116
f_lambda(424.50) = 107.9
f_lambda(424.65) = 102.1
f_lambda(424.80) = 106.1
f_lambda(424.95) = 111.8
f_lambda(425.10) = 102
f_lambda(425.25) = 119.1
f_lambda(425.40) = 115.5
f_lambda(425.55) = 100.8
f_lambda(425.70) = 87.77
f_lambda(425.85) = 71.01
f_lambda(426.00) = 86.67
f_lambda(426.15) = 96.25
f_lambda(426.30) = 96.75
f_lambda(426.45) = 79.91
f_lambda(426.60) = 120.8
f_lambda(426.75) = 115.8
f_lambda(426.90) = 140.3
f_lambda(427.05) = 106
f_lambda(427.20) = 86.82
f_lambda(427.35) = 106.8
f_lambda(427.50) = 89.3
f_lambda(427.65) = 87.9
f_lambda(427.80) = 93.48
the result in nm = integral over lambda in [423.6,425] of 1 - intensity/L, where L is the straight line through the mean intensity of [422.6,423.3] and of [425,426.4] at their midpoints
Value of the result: -0.20 nm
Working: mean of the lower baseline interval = 93.4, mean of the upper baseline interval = 97.3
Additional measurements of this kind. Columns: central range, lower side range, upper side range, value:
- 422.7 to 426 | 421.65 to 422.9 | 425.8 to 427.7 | 0.07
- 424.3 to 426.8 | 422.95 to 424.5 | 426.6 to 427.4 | 0.11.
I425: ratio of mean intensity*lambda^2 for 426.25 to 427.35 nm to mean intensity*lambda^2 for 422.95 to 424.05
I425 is 1.1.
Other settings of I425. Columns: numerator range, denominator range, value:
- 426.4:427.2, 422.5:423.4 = 1.23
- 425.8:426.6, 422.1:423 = 0.91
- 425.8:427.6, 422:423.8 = 1.04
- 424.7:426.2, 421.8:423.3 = 1.02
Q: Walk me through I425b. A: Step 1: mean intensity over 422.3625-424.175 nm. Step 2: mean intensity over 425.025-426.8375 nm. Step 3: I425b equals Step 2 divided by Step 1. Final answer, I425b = 1.01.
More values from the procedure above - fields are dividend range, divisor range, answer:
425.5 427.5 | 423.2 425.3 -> 0.94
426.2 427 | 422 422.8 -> 1.06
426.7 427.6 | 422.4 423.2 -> 1.13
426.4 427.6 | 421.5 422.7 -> 1.01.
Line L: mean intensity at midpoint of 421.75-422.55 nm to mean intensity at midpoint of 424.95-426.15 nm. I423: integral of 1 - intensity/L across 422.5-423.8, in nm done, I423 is 0.11 nm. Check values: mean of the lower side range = 107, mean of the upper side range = 98.4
